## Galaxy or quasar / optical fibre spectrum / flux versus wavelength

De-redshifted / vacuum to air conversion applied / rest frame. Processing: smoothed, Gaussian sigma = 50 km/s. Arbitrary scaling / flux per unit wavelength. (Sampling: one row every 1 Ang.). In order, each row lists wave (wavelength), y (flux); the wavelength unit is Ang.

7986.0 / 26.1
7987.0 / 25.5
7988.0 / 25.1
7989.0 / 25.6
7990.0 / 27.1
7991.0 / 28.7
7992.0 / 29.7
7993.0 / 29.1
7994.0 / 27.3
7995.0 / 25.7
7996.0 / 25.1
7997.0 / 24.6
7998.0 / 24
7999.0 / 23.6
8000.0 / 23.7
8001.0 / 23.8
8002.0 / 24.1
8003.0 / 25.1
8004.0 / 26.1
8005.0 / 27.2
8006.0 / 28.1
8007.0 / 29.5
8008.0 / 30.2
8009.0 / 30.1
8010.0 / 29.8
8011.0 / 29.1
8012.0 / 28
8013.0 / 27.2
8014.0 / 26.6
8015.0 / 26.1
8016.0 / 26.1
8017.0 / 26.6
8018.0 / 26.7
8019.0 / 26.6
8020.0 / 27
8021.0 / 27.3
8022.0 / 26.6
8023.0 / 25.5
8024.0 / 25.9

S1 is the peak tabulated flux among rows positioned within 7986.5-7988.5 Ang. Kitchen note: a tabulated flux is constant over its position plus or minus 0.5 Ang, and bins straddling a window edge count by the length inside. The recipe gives 25.5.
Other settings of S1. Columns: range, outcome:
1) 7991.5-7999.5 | 29.7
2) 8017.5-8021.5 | 27.3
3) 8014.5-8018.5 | 26.7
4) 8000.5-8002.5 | 24.1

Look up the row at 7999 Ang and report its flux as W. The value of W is 23.6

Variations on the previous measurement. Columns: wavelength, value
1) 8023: 25.5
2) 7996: 25.1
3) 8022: 26.6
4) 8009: 30.1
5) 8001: 23.8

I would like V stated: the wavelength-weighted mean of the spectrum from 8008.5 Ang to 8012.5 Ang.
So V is 29.2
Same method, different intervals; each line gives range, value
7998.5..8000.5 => 23.6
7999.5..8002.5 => 23.9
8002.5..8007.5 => 27.2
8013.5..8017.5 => 26.4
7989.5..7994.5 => 28.4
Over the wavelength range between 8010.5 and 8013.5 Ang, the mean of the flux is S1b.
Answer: 28.1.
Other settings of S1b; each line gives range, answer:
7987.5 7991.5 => 26.6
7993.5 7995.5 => 26.5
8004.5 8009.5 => 29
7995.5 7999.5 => 24.3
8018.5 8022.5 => 26.9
